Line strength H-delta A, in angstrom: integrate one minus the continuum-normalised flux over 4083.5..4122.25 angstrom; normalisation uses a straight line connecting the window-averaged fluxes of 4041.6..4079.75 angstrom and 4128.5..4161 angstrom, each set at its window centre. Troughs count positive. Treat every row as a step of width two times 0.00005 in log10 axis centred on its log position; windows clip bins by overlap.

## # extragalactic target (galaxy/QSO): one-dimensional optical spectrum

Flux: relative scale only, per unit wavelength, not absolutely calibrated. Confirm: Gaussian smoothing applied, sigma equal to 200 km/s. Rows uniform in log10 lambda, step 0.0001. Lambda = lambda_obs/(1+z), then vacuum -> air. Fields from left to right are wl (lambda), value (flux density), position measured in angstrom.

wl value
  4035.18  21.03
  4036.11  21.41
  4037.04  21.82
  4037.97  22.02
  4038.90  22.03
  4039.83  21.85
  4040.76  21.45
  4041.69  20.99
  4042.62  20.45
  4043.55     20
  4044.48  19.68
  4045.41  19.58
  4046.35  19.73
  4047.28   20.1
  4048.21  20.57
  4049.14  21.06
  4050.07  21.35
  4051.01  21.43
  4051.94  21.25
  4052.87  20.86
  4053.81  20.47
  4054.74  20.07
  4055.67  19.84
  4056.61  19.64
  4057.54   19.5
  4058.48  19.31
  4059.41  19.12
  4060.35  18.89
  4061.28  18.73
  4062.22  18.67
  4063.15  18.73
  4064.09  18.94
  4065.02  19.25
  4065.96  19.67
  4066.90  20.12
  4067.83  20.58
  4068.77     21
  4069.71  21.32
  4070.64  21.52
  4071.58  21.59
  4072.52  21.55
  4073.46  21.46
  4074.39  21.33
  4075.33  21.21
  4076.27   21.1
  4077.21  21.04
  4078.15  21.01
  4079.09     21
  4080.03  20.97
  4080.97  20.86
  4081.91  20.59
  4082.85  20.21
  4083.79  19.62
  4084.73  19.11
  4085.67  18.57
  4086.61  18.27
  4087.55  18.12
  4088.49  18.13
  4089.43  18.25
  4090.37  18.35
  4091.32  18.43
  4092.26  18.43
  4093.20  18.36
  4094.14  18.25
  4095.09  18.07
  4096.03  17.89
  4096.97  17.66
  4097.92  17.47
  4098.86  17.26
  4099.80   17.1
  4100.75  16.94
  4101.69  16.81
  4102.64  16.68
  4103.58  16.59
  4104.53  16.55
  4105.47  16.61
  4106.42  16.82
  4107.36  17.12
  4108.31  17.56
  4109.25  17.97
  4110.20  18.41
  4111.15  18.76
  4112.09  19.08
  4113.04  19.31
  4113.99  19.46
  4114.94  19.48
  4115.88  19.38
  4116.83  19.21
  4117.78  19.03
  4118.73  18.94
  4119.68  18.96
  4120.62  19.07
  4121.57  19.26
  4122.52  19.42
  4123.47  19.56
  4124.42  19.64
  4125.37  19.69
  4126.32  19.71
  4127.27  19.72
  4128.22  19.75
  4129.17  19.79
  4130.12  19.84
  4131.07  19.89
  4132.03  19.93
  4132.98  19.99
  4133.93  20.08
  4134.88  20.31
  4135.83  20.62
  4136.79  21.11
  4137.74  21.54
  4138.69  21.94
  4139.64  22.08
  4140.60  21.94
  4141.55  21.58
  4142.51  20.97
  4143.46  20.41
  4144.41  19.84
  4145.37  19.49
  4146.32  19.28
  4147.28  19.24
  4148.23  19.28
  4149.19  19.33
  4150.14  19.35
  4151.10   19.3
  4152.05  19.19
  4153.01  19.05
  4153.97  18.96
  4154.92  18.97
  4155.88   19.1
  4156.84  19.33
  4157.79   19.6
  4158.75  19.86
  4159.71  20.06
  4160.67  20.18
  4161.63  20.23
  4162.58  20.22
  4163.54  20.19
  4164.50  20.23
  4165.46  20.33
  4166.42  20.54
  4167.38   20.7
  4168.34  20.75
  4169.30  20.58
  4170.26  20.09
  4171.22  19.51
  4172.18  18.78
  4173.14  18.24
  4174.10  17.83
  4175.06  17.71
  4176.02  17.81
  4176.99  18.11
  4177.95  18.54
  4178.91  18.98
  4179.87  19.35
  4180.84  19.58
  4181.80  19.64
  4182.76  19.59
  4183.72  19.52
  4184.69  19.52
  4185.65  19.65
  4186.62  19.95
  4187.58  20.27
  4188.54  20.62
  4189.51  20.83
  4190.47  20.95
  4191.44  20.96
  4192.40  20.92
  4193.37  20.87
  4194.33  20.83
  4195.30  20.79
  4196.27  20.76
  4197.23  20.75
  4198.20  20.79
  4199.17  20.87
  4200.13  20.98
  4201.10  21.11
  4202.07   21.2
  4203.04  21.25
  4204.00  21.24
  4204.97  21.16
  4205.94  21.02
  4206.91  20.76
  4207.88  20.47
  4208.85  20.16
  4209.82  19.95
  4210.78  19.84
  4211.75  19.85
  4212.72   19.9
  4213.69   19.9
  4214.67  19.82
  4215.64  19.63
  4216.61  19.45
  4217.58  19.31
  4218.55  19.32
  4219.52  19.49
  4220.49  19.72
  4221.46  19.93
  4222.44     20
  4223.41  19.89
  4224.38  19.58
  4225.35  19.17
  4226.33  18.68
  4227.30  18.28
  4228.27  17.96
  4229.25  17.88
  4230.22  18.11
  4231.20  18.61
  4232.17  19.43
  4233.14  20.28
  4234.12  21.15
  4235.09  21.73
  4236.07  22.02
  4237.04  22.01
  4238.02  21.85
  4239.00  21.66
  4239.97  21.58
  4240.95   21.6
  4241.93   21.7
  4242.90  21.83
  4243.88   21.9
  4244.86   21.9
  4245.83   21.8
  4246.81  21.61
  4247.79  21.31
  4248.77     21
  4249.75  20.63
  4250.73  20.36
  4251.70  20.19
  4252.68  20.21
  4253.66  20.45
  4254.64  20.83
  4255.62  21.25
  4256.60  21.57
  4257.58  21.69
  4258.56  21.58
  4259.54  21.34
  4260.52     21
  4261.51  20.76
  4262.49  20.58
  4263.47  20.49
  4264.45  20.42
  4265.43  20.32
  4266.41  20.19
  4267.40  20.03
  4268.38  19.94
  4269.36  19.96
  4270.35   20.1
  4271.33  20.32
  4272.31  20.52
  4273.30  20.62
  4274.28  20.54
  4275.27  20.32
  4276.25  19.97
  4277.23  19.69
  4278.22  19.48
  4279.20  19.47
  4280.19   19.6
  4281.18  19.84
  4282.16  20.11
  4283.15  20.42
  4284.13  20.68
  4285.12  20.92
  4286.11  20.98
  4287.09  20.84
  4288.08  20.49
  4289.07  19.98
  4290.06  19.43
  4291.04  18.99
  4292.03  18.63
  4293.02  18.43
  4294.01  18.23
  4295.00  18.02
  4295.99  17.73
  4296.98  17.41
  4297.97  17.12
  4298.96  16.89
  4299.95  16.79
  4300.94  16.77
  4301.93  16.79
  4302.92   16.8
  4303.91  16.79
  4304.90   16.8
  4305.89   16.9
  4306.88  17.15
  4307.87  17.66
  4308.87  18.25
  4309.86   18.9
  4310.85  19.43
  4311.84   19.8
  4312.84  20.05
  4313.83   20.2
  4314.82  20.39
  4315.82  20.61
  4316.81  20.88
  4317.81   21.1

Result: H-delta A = 3.8 angstrom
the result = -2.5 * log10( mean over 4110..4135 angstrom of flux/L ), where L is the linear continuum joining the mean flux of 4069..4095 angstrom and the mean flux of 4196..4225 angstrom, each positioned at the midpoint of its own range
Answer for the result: 0.03 mag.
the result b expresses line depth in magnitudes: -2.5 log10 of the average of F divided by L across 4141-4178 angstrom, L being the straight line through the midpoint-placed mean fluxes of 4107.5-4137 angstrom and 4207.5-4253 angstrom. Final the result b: 0.01 mag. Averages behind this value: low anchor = 19.4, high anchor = 20.3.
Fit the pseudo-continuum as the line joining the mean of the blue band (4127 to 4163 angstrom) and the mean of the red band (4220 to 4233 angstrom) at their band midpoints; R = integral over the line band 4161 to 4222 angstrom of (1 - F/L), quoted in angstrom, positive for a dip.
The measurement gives -1.7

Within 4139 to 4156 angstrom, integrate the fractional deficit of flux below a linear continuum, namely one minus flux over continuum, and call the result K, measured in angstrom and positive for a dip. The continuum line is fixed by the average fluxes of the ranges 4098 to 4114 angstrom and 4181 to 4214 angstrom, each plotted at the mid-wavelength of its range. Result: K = -0.92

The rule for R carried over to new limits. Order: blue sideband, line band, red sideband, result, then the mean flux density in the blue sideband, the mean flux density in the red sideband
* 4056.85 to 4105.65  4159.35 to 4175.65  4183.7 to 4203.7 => 0.5 angstrom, 19.2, 20.7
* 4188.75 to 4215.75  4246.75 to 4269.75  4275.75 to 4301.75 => -1.3 angstrom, 20.6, 19.1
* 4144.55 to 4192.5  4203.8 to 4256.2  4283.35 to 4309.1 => -3.8 angstrom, 19.6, 18.3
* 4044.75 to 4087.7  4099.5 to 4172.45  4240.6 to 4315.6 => 2.3 angstrom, 20.2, 19.8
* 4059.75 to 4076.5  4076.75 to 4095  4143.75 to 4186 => 0.7 angstrom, 20.3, 19.5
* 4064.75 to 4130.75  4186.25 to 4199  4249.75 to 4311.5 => -0.9 angstrom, 19.1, 19.5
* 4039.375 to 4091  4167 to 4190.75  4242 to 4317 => 0.6 angstrom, 20.1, 19.8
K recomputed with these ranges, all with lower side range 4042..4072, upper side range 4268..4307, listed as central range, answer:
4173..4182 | 0.4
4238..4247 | -1.2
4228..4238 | -0.4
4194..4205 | -0.9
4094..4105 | 1.5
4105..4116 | 0.9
